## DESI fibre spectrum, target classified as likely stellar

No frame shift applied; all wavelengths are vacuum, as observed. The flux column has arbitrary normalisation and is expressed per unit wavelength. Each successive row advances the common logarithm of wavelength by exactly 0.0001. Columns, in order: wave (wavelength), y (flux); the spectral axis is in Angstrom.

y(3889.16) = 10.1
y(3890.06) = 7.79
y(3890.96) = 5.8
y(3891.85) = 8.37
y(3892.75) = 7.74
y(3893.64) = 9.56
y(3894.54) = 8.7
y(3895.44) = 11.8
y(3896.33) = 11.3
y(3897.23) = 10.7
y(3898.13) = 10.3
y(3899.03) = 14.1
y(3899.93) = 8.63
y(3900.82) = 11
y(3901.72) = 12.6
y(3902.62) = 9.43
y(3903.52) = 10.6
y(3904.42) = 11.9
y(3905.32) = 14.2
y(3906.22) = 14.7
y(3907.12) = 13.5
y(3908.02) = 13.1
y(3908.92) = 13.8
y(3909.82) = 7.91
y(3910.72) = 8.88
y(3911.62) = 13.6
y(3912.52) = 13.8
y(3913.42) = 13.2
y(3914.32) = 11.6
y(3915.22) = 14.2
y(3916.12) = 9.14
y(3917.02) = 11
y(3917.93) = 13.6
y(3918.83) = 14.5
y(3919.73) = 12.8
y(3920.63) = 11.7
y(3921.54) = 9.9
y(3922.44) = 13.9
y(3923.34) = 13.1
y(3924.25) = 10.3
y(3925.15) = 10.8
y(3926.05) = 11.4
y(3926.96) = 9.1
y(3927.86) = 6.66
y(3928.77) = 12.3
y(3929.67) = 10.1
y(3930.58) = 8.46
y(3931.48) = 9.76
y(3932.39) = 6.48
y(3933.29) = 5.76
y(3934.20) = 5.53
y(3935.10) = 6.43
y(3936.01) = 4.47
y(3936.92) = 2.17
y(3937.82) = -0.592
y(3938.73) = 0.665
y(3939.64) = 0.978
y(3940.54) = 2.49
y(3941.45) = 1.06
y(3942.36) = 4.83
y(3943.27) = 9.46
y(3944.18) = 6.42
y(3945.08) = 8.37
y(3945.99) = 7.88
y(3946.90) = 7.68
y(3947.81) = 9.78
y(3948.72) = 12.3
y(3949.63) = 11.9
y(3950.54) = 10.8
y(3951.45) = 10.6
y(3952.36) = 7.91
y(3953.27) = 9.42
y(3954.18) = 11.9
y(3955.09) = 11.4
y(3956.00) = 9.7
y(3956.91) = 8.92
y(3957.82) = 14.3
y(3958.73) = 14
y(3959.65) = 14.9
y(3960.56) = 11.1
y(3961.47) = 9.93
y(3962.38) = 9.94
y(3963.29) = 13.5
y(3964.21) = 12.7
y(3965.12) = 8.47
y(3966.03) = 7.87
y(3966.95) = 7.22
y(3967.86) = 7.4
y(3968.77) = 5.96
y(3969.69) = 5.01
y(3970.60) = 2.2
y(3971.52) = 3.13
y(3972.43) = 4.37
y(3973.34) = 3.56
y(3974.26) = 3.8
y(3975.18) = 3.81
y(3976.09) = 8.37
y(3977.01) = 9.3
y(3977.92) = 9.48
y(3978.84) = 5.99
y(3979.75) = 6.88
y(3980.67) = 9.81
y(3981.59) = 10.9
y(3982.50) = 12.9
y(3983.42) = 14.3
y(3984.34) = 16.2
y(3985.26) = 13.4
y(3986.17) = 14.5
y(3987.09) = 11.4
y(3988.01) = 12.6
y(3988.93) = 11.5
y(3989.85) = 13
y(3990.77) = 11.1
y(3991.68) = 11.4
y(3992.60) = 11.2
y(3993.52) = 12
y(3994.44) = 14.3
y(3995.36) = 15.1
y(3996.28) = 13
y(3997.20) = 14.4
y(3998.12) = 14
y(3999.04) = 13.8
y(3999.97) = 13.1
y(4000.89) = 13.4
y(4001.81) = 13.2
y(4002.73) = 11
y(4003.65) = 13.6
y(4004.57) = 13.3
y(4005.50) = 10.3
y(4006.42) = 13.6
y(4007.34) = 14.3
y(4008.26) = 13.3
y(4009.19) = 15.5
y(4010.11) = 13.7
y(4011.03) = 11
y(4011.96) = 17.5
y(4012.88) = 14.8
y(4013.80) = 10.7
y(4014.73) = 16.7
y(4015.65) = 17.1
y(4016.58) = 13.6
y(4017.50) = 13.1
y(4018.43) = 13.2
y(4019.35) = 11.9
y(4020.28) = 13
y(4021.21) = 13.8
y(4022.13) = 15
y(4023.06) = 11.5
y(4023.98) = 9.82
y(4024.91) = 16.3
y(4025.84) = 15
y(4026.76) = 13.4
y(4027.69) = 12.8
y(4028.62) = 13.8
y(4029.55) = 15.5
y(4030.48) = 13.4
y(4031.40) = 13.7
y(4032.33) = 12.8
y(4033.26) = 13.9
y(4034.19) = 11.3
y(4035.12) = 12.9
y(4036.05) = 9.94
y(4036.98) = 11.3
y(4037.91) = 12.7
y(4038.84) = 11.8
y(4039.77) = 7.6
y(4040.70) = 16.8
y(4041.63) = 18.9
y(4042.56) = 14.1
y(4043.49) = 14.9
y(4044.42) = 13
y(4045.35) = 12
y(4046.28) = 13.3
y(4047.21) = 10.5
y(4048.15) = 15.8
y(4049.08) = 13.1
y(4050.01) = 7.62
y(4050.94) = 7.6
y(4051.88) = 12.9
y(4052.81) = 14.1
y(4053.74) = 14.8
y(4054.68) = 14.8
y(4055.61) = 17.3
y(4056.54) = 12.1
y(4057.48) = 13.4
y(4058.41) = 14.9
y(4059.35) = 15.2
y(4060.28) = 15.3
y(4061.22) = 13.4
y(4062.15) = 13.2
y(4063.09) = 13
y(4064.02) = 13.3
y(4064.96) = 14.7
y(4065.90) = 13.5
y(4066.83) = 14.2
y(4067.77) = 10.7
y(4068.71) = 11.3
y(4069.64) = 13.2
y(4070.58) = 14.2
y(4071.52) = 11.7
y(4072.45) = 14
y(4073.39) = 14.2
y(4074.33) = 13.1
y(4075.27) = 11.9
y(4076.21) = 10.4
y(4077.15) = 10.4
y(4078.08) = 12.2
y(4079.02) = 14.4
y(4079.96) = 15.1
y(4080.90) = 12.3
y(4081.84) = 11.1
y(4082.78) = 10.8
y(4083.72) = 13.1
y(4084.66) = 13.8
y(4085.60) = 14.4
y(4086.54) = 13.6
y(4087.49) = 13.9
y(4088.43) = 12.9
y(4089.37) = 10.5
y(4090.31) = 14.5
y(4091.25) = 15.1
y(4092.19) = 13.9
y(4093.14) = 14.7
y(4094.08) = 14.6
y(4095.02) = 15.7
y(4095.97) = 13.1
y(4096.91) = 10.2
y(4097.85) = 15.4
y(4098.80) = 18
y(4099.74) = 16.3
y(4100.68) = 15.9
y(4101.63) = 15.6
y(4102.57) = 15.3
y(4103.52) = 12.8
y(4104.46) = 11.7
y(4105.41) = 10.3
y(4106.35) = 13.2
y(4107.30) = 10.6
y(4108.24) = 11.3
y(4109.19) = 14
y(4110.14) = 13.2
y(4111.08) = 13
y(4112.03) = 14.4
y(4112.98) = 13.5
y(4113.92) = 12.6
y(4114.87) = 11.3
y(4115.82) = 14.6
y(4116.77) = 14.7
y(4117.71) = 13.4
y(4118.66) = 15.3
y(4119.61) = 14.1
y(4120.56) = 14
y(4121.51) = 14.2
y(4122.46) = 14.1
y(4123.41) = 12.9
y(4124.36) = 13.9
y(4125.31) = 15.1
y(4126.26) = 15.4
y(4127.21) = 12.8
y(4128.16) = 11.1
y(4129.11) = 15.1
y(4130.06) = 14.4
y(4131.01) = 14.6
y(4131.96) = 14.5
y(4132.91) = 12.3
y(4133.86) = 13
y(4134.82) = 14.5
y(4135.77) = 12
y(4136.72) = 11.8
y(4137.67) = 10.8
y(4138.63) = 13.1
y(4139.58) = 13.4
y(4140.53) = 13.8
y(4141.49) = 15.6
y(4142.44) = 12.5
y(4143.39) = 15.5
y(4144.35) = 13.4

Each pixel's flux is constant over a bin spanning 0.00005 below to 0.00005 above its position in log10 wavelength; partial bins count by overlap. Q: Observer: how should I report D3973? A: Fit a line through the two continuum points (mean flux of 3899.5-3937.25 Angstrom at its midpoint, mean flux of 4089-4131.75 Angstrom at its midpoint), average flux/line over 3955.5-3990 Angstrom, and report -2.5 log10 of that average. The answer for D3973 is 0.21 mag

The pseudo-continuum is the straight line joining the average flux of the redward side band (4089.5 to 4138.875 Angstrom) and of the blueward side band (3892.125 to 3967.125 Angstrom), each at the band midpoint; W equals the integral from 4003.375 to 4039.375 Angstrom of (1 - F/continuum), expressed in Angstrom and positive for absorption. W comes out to -4.9 Angstrom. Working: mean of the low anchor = 9.86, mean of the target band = 13.3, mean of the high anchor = 13.7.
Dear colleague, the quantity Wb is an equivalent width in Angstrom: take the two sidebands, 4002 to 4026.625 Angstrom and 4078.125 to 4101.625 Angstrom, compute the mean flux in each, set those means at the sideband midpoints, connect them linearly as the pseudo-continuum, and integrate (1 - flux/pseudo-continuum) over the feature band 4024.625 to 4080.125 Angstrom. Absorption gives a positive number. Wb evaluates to 2.2 Angstrom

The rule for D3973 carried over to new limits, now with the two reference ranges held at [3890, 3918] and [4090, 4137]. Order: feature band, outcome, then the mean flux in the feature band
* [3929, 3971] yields 0.41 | 8.03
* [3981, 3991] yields -0.06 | 12.9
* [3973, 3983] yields 0.48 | 7.78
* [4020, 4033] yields -0.07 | 13.6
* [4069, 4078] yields 0.06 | 12.5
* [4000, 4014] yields -0.08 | 13.3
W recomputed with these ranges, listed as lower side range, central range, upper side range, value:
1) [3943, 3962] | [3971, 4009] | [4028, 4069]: 1.2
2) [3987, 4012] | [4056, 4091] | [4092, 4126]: 1.2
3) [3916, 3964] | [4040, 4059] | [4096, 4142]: -2.7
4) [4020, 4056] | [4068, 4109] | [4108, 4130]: 0.7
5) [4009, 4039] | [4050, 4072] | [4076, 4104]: 0.4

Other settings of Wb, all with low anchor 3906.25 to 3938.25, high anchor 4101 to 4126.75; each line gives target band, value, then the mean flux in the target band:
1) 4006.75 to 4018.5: -2.5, 14.2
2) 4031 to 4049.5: -1.2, 13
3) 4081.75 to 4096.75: -0.5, 13.5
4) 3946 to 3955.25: 0.4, 10.2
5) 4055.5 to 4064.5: -1.0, 14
